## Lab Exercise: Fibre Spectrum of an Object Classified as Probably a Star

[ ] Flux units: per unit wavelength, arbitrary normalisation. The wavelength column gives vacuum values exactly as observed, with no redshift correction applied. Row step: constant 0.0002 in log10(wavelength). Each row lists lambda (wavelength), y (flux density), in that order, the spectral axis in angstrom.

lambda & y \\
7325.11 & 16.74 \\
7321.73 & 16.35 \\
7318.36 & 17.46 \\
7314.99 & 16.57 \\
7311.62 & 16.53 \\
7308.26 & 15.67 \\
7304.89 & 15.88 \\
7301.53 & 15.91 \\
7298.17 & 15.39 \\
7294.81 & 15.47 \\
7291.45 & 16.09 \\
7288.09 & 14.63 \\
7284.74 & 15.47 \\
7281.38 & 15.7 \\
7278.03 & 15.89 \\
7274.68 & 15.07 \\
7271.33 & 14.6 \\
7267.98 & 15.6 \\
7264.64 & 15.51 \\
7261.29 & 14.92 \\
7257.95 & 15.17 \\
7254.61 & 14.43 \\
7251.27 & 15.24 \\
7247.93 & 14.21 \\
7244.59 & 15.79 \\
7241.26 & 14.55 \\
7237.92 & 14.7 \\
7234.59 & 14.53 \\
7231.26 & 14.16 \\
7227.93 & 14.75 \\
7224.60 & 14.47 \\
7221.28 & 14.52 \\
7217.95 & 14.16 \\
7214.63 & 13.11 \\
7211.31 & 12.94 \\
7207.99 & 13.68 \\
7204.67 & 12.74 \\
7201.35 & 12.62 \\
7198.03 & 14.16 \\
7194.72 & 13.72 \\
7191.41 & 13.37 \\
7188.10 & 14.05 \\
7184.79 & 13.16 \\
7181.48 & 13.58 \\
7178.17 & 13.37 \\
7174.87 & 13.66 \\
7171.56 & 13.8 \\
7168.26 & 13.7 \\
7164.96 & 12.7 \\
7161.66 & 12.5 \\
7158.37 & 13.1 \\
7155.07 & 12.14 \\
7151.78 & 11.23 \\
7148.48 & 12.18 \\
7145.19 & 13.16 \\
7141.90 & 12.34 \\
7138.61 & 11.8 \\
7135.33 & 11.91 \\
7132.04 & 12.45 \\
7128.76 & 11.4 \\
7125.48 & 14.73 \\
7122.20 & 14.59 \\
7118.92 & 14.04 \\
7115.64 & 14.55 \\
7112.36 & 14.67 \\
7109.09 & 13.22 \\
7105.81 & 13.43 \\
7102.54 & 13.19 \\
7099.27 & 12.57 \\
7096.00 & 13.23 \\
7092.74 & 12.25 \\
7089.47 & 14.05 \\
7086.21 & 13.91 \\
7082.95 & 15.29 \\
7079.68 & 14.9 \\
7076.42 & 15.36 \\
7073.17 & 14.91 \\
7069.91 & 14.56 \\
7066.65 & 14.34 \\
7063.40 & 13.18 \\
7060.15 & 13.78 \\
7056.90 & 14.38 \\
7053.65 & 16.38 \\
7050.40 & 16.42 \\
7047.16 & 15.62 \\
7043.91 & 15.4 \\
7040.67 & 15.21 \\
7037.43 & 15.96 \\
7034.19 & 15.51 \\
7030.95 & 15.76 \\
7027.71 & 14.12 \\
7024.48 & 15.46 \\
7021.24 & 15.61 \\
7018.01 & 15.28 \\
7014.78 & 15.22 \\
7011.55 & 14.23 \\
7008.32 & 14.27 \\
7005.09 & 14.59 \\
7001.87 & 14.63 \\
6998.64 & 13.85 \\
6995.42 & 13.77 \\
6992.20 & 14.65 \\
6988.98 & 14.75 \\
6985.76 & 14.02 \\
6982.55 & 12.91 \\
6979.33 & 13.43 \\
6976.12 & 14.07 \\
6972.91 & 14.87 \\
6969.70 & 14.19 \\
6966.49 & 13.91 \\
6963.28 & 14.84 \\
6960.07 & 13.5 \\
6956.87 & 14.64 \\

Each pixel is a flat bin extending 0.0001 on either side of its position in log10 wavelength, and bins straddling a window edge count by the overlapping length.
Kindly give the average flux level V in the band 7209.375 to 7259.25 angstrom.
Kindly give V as 14.4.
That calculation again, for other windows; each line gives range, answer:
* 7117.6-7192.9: 13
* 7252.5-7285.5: 15.2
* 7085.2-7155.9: 13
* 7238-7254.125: 14.9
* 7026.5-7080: 15.1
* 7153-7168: 12.7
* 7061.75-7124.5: 14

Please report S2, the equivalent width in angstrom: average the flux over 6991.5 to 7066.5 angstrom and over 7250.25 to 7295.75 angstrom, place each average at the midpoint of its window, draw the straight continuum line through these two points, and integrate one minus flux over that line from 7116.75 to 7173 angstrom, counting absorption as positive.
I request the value 8.4 angstrom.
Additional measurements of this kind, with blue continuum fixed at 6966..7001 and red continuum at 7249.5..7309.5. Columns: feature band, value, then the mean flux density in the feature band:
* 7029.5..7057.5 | -2.6 angstrom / 15.7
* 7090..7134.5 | 3.7 angstrom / 13.4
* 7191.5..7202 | 1.0 angstrom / 13.6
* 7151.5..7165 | 2.2 angstrom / 12.4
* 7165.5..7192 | 2.4 angstrom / 13.6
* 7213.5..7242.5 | 1.5 angstrom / 14.3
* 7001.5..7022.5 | -1.0 angstrom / 14.8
